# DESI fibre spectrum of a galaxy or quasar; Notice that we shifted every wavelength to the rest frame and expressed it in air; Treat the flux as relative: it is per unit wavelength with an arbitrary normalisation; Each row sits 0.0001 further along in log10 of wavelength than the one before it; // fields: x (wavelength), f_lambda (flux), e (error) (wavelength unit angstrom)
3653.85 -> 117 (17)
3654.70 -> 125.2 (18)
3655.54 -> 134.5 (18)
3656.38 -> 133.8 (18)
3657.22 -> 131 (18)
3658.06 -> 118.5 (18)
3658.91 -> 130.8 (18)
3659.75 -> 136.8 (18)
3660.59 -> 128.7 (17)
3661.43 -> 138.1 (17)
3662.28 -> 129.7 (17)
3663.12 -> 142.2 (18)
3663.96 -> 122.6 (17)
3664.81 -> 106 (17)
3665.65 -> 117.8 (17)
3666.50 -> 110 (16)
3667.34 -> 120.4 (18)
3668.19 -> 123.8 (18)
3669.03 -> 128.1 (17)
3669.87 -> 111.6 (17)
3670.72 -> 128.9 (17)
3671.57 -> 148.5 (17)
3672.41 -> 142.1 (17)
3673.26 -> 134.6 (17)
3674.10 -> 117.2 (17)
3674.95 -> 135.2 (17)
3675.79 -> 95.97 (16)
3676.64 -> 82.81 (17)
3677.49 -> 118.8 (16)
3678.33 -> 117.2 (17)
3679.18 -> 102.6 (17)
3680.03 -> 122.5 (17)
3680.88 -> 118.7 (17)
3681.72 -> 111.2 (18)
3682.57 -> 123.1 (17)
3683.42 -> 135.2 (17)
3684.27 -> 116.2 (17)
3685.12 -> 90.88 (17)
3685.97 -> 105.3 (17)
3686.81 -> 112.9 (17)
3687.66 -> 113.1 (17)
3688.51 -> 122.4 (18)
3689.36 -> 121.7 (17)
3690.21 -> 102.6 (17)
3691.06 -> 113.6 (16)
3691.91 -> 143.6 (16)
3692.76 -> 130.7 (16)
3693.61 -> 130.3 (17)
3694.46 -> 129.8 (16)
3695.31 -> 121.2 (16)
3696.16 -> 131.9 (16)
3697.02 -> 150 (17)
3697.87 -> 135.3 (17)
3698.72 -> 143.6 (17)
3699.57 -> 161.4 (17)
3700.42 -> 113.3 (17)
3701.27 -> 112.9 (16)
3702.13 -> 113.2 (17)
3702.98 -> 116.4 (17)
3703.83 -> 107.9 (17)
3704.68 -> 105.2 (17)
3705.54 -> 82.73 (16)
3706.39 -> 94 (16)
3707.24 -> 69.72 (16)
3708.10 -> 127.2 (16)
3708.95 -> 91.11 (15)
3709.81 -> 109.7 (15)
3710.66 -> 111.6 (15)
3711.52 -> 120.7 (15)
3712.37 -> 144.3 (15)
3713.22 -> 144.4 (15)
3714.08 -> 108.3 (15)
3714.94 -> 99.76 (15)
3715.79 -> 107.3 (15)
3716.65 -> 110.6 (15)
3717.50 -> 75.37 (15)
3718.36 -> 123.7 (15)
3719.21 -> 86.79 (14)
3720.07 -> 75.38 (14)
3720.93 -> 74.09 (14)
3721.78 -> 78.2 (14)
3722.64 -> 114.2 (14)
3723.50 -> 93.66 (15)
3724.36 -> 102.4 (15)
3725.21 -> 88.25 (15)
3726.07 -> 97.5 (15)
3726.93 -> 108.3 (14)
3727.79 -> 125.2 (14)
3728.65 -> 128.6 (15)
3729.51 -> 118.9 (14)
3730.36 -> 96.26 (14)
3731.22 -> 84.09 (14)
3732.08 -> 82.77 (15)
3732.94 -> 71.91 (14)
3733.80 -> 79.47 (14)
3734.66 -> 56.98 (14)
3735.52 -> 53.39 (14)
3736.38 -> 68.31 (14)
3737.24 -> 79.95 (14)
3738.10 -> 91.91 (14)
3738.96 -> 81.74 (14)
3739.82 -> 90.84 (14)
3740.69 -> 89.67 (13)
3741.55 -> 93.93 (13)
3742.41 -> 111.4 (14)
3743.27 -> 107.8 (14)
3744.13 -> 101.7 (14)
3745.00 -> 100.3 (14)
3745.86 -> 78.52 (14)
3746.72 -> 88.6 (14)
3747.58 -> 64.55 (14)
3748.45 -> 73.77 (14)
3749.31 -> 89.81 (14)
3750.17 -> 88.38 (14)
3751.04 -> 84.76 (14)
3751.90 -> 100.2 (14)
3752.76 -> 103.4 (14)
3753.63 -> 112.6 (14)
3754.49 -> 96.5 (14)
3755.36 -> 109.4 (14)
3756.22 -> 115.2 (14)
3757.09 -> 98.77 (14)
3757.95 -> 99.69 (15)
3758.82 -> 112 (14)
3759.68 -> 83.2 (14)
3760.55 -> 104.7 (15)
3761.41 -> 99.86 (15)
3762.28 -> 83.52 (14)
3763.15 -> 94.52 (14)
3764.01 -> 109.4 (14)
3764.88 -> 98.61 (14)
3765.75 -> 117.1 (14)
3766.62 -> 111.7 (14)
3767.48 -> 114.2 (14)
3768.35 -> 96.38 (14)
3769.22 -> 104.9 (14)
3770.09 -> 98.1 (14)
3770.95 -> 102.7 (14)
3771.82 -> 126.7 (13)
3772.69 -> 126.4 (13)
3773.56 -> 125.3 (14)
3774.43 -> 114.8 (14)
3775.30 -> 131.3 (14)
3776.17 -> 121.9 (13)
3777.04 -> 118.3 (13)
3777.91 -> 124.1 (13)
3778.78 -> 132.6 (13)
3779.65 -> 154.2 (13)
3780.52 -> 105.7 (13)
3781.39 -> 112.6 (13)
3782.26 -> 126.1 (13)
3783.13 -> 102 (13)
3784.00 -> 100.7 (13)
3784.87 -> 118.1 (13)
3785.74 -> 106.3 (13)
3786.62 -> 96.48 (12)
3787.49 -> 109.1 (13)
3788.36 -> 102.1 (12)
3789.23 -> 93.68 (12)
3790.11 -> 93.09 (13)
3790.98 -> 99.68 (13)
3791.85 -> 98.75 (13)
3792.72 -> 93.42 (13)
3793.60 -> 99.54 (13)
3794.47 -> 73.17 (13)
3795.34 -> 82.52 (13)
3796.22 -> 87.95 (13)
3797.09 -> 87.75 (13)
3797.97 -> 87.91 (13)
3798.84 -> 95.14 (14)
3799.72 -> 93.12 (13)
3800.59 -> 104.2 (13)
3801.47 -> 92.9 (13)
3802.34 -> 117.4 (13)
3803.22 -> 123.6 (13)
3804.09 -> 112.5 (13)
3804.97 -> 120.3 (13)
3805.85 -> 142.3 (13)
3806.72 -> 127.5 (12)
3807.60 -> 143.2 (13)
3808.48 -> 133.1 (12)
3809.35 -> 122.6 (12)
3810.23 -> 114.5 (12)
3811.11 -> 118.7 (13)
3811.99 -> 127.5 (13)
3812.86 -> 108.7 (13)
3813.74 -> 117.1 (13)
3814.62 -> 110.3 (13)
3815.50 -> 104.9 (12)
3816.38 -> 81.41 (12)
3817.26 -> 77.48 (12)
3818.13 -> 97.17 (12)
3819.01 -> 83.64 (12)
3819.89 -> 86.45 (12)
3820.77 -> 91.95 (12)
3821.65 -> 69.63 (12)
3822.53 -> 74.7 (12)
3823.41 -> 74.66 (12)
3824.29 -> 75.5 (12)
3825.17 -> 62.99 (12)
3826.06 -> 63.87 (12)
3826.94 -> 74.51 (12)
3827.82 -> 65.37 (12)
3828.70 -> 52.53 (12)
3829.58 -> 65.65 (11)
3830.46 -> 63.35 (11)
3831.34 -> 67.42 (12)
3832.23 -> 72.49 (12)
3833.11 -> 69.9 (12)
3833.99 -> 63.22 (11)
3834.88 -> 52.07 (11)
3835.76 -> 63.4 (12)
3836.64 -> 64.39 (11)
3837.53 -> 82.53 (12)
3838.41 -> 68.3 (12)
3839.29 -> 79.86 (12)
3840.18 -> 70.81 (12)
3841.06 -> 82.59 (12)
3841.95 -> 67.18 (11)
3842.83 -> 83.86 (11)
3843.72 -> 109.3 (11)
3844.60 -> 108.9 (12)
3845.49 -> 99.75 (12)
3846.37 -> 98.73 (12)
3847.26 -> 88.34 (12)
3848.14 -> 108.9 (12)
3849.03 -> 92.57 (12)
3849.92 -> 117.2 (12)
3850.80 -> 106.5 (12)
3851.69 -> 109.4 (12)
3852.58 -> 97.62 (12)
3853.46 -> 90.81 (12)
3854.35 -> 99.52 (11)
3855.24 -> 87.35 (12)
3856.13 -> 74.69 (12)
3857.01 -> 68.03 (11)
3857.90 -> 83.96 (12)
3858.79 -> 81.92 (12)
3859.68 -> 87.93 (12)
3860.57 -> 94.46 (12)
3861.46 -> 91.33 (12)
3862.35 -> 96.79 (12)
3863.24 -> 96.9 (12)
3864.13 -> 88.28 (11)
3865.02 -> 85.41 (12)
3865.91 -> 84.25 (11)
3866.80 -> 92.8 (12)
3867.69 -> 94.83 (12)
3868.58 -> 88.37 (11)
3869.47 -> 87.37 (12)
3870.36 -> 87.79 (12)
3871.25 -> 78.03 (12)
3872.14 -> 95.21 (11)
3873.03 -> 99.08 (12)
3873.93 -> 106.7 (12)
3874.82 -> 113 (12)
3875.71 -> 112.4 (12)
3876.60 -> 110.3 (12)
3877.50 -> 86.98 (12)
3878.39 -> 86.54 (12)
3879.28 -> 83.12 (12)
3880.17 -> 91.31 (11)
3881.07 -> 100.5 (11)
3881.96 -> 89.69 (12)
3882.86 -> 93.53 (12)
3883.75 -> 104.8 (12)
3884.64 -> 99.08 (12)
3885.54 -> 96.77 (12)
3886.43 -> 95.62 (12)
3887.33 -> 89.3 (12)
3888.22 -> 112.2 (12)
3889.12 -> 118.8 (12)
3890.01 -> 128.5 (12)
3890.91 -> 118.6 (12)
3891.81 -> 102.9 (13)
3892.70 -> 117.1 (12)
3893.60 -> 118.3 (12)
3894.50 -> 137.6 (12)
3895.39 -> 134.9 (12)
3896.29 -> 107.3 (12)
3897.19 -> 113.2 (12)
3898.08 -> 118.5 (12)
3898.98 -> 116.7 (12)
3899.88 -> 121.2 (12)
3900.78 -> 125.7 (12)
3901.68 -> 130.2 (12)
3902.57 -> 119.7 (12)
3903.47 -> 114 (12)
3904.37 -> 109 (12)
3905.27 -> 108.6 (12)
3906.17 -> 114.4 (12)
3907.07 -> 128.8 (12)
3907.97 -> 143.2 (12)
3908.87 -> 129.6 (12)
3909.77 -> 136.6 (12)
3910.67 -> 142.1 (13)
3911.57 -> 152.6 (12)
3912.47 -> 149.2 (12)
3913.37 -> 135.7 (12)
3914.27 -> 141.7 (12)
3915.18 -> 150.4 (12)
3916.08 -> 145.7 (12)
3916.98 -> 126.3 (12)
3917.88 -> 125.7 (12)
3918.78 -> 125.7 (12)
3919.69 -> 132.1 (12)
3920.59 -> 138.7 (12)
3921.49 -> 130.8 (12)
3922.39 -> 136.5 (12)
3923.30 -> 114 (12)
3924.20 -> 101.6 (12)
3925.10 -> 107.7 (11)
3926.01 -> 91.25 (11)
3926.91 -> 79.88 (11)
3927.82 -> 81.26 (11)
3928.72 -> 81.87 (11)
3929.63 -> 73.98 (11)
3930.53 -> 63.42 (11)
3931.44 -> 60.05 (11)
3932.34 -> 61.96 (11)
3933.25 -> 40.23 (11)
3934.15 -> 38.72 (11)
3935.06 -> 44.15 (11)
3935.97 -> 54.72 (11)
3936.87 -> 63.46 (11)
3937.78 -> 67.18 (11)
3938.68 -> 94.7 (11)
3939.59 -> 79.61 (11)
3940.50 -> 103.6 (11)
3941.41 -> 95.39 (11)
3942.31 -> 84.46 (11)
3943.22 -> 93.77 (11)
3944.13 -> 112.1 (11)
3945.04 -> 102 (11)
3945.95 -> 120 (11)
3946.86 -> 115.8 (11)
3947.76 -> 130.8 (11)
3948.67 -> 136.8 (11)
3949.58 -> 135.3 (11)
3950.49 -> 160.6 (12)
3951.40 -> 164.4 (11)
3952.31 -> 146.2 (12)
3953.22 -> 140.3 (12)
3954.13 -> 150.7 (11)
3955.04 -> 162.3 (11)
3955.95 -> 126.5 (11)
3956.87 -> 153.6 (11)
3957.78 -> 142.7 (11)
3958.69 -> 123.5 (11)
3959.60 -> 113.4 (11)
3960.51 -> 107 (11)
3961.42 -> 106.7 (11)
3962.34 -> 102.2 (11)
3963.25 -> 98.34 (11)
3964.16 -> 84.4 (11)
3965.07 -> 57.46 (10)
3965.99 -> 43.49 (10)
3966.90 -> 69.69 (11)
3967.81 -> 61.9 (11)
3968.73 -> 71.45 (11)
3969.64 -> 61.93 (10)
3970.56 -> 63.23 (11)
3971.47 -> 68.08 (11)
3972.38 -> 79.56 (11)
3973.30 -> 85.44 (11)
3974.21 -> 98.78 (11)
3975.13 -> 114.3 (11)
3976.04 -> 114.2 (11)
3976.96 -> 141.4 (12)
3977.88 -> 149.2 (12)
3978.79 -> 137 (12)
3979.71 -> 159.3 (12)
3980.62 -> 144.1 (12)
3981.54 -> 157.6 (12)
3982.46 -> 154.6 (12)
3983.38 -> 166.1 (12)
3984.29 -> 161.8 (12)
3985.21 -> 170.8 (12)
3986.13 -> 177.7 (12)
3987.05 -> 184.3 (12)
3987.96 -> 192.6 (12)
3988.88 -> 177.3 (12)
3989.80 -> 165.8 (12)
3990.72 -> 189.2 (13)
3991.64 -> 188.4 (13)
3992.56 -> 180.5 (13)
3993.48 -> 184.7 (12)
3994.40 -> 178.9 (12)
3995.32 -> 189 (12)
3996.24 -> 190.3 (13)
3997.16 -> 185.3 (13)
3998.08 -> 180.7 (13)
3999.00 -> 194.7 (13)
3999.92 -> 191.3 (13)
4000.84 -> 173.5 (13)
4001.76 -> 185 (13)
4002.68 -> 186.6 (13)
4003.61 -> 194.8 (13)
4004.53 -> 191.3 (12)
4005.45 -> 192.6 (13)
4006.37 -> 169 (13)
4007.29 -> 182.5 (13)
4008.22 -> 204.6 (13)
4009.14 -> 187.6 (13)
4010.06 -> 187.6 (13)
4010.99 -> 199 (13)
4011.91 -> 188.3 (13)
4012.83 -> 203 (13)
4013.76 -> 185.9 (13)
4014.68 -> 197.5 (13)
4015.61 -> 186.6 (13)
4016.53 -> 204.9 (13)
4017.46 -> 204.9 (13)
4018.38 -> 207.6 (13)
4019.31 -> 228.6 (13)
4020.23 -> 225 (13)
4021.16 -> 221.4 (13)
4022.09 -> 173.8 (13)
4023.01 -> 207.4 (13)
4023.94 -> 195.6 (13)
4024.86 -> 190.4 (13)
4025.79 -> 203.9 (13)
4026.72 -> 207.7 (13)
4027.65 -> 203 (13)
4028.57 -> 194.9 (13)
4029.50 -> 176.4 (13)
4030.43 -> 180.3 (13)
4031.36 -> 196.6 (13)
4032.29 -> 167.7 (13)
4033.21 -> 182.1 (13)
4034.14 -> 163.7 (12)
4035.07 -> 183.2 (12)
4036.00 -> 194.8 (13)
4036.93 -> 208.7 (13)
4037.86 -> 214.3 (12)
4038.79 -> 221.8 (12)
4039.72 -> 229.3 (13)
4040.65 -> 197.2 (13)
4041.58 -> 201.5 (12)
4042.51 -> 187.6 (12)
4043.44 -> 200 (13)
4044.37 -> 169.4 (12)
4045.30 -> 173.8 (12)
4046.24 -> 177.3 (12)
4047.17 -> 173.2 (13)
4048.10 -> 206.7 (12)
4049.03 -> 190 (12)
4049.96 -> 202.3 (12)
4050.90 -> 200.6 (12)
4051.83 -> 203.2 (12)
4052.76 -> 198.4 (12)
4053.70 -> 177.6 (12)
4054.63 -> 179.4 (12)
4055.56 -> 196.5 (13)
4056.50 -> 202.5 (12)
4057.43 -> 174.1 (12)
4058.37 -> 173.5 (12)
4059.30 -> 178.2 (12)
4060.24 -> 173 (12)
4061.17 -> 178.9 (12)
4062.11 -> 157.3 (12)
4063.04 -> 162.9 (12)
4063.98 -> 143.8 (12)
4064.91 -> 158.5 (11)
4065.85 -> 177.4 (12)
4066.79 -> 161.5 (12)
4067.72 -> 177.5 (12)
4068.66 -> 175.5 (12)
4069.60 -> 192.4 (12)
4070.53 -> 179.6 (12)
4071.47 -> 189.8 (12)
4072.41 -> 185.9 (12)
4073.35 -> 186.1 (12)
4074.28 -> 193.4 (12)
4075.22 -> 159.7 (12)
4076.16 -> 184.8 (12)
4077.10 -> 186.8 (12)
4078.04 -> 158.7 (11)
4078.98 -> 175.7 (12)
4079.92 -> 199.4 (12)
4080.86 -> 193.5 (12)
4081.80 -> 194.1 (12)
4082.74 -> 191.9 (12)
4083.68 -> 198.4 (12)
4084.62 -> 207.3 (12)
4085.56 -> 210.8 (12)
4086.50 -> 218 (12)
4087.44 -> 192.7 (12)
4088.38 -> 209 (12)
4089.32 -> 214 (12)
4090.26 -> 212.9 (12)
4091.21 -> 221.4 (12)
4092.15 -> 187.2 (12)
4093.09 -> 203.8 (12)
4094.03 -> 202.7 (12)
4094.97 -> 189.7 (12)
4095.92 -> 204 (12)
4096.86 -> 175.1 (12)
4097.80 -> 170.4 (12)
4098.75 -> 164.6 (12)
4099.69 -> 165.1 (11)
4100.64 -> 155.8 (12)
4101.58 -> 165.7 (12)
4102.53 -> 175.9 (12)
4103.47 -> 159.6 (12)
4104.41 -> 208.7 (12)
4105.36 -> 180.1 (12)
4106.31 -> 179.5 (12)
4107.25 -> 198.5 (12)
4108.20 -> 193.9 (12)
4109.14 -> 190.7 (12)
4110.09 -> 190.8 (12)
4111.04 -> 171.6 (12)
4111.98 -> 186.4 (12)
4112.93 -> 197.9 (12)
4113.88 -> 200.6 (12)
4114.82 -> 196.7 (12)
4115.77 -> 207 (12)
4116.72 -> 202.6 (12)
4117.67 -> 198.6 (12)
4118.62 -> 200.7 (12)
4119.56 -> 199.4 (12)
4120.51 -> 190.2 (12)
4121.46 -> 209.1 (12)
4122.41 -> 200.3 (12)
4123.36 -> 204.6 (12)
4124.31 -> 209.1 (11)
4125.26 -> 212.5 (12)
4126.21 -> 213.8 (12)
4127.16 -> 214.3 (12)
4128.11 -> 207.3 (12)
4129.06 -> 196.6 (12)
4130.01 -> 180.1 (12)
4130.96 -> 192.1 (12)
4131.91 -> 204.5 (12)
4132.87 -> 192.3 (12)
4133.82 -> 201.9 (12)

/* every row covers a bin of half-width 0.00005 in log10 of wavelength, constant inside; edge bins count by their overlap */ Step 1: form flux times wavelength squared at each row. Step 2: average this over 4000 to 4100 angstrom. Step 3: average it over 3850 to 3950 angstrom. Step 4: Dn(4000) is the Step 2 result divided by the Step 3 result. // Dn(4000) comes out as 1.98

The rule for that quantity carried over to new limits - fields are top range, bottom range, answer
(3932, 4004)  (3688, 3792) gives 1.37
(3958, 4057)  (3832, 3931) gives 1.75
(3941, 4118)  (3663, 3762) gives 1.90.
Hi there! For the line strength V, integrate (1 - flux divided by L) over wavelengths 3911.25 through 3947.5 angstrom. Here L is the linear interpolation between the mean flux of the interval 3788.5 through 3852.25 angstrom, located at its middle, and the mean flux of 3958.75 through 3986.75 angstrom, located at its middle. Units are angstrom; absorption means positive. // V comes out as 1.8 angstrom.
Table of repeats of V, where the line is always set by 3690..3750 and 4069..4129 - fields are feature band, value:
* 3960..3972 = 6.3 angstrom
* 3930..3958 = 9.3 angstrom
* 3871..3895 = 6.5 angstrom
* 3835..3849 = 5.0 angstrom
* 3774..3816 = 3.5 angstrom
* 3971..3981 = 2.9 angstrom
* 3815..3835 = 8.4 angstrom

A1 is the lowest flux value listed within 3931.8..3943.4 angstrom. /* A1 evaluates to 38.72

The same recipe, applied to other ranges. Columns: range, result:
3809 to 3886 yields 52.07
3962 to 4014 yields 43.49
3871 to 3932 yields 60.05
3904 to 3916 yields 108.6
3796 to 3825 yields 69.63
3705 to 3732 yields 69.72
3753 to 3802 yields 73.17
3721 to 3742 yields 53.39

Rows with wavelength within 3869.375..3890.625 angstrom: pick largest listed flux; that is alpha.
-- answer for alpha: 128.5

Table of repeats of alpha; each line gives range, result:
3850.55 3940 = 152.6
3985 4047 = 229.3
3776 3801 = 154.2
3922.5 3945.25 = 114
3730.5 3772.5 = 126.7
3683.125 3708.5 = 161.4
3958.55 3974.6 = 123.5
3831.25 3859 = 117.2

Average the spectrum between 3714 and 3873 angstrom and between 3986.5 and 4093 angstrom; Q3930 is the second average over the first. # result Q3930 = 2.0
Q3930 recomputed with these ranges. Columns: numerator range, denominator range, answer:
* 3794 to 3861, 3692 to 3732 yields 0.82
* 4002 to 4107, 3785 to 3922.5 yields 1.87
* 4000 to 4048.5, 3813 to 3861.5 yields 2.33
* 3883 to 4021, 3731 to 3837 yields 1.37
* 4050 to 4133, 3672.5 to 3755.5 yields 1.80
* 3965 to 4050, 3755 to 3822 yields 1.61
